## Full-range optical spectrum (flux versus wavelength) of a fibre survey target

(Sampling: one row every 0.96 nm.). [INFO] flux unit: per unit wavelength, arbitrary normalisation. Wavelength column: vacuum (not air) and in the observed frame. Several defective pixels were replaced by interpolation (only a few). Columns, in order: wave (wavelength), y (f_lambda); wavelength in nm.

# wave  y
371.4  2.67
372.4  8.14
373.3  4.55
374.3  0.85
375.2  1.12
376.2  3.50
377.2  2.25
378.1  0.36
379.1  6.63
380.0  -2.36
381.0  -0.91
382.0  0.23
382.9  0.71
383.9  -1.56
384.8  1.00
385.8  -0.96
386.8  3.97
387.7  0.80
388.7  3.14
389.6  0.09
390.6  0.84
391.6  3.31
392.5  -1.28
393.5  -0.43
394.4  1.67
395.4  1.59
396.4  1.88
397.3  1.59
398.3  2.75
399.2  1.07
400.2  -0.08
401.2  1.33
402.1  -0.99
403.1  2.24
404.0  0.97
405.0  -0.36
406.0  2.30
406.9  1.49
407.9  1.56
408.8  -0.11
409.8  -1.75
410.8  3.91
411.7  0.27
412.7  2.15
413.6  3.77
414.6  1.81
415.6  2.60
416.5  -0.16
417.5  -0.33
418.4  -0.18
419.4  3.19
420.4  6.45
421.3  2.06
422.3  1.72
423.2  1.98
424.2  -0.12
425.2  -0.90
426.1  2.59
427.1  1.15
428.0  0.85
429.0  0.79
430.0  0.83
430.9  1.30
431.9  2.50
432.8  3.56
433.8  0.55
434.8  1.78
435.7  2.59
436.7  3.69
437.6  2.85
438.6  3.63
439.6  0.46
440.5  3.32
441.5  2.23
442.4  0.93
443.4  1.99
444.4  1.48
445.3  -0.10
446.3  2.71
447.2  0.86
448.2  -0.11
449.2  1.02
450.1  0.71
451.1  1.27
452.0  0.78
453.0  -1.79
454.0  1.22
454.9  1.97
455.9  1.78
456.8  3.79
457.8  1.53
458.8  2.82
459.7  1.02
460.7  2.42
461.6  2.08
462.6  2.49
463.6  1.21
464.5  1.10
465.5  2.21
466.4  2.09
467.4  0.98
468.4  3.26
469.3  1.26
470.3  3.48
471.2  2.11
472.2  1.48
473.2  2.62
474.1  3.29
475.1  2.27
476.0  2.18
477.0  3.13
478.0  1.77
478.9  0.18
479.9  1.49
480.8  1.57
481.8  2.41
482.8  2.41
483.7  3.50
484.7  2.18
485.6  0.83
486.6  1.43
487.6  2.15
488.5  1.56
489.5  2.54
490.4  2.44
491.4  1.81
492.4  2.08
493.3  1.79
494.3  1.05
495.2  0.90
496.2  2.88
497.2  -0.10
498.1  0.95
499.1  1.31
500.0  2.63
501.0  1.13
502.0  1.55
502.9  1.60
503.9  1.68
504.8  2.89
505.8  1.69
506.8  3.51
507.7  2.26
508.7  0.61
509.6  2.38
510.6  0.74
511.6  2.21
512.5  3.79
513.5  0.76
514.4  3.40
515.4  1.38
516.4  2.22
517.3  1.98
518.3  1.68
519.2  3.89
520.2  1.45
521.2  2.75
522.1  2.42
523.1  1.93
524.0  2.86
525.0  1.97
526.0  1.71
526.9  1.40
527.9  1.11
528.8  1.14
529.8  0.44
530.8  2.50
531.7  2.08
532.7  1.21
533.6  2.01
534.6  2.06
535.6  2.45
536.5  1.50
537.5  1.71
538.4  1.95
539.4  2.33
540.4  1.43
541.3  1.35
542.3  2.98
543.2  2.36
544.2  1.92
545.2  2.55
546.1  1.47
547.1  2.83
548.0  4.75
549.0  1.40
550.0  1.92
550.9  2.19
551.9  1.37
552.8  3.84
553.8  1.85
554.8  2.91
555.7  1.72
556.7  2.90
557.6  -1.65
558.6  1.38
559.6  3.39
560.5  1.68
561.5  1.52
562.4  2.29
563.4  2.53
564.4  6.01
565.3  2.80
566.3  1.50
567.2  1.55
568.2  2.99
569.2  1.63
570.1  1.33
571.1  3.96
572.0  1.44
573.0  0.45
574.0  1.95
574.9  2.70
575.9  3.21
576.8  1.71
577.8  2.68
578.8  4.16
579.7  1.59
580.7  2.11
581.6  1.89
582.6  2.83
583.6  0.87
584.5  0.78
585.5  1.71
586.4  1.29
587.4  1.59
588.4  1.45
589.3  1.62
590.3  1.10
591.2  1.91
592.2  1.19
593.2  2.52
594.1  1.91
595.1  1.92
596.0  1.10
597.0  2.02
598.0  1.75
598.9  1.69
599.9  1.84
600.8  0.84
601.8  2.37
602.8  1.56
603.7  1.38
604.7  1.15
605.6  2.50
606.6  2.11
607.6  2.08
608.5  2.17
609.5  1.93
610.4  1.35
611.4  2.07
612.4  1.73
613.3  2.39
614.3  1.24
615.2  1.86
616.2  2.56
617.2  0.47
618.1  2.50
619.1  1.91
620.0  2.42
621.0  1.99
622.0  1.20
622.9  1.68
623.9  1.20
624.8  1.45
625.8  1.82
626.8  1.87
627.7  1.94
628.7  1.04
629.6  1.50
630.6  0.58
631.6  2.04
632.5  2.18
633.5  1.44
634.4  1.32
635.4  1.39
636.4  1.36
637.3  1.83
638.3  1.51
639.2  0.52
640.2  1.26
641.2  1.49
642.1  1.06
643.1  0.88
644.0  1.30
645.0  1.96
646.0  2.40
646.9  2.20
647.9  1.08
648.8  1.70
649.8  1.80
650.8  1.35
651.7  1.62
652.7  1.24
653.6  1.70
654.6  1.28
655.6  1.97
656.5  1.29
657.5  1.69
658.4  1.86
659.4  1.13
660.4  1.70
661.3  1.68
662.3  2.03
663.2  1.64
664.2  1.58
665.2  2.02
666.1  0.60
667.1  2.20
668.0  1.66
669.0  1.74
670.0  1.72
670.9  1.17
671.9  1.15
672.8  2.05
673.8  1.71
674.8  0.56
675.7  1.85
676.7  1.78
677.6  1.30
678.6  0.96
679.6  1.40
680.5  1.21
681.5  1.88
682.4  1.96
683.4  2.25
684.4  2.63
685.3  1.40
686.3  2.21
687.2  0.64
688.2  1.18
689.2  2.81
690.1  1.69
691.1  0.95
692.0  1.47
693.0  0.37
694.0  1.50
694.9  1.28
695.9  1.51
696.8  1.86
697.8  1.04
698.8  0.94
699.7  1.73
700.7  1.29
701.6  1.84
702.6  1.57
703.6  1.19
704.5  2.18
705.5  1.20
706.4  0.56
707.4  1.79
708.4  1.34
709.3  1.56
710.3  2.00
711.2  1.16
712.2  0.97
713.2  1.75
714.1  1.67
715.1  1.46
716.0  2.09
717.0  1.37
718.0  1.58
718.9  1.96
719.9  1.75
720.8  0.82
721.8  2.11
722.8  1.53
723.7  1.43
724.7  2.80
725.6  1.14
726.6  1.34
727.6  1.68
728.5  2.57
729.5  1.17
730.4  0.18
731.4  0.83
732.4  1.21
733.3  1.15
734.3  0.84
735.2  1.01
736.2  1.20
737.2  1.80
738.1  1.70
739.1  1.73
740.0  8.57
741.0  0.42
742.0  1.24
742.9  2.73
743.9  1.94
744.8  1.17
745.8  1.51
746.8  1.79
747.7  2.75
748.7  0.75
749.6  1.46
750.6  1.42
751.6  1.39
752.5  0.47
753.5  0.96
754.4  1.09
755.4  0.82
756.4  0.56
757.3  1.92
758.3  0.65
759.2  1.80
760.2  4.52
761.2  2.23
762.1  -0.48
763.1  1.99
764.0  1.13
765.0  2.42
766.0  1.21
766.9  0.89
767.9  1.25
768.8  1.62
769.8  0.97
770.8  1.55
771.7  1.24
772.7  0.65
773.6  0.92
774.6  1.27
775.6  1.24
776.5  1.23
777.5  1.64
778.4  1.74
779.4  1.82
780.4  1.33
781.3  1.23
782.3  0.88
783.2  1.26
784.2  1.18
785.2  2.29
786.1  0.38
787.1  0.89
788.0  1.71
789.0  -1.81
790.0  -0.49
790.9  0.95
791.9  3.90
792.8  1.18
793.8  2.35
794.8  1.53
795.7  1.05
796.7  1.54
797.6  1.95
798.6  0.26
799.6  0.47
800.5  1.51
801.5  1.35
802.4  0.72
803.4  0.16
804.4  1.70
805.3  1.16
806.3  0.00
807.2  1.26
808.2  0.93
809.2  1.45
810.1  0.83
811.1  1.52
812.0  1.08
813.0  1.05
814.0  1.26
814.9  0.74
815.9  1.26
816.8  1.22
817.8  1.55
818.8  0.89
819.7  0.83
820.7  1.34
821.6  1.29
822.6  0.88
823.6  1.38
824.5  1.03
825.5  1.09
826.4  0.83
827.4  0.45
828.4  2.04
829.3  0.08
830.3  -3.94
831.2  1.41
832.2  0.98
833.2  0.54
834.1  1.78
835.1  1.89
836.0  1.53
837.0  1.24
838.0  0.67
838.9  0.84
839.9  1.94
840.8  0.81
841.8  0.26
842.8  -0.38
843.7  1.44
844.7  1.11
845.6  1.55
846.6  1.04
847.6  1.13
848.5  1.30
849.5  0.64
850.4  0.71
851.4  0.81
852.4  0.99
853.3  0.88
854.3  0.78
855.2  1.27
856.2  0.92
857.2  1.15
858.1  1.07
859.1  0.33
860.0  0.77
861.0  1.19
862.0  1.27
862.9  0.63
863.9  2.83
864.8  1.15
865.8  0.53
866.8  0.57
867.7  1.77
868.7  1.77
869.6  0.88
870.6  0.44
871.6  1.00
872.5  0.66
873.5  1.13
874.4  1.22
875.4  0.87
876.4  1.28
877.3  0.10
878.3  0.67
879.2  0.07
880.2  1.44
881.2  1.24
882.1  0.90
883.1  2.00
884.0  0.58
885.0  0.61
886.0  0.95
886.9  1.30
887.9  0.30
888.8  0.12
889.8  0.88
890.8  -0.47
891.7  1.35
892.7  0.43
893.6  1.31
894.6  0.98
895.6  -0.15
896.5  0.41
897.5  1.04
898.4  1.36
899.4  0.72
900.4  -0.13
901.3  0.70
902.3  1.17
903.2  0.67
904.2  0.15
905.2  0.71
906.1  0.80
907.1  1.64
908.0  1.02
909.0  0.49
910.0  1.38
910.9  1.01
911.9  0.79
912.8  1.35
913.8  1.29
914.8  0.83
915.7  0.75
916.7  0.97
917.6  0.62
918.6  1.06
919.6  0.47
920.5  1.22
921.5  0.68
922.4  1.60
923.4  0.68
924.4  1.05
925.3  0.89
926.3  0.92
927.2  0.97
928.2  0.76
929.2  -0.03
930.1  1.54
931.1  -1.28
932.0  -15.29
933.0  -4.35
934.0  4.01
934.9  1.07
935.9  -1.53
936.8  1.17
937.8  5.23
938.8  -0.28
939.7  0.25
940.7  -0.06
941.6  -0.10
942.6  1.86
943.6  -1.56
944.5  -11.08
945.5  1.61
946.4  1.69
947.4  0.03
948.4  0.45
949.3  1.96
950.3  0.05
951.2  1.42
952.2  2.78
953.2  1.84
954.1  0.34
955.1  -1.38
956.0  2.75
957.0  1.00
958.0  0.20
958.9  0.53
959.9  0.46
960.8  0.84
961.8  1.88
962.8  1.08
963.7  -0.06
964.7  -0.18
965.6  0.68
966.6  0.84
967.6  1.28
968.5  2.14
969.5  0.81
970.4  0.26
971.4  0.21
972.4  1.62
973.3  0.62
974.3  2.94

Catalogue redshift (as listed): 0.13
